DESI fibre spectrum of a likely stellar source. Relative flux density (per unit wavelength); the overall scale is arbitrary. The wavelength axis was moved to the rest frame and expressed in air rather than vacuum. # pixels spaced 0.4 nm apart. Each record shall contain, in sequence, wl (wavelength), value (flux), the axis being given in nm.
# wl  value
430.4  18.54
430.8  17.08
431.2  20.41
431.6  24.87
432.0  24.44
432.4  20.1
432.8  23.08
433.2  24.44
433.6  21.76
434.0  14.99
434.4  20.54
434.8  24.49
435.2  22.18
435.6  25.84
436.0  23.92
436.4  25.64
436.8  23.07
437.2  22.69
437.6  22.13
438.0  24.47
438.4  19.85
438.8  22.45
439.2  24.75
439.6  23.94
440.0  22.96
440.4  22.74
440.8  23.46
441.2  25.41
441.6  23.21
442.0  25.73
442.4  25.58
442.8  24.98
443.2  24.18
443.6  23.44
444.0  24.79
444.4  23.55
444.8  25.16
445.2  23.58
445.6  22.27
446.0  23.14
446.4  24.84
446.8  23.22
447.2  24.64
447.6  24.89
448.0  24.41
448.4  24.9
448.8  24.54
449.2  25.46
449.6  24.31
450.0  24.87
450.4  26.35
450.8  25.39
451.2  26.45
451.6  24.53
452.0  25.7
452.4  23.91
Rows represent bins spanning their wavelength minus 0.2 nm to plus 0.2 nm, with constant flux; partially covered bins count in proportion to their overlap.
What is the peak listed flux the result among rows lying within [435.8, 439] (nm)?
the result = 25.64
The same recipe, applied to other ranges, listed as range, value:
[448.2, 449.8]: 25.46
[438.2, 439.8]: 24.75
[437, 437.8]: 22.69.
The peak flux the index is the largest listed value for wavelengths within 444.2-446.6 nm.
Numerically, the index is 25.16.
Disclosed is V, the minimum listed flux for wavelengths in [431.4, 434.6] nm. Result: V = 14.99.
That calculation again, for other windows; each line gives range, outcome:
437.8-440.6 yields 19.85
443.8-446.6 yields 22.27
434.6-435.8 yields 22.18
